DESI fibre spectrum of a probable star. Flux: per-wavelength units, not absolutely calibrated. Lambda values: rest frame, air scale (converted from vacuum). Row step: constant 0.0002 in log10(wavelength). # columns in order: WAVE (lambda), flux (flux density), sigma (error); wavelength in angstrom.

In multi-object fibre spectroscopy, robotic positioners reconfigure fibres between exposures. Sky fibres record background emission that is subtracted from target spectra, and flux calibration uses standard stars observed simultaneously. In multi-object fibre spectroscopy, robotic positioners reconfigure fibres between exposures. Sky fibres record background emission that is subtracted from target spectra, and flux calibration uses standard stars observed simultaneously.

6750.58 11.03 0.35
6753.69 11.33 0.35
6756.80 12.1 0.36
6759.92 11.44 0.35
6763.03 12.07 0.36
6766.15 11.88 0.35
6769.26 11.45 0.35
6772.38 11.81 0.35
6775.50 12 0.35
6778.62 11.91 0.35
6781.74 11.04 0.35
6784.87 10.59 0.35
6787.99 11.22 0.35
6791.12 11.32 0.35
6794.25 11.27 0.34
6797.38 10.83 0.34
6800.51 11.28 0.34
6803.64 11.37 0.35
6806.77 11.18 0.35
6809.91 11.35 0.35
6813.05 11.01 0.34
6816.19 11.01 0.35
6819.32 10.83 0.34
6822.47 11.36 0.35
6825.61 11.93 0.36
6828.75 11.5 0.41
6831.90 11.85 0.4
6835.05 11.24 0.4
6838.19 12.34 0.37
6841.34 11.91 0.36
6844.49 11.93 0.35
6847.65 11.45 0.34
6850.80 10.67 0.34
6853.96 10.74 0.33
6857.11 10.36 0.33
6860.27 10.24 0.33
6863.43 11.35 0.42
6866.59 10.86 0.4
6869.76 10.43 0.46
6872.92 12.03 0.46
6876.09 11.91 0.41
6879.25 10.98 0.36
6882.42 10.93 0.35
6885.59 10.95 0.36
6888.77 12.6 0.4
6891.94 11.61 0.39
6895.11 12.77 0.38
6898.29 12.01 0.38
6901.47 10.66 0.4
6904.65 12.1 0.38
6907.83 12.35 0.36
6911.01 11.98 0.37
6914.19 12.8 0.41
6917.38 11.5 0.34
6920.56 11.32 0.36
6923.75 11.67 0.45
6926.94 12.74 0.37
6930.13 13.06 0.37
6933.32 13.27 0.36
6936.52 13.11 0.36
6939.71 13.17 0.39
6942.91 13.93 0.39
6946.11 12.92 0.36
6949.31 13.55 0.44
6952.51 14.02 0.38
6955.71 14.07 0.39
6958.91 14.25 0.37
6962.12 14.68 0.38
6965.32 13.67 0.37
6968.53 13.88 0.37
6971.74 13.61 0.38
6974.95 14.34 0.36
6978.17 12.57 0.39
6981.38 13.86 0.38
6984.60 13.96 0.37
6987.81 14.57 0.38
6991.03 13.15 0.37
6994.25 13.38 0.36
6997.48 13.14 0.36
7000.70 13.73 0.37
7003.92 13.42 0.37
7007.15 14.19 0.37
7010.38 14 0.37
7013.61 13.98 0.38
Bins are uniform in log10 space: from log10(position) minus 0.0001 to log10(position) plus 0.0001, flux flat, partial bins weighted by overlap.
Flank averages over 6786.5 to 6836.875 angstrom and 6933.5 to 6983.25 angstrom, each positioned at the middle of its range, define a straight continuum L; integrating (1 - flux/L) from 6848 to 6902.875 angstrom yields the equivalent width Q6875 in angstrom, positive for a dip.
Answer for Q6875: 4.9 angstrom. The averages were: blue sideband 11.3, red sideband 13.7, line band 11.2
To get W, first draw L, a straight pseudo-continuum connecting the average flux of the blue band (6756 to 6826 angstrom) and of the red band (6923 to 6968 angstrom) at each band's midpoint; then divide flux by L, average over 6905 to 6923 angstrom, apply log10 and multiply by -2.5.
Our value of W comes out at 0.09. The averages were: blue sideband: 11.4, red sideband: 13.5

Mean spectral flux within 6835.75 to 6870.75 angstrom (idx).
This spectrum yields 11.1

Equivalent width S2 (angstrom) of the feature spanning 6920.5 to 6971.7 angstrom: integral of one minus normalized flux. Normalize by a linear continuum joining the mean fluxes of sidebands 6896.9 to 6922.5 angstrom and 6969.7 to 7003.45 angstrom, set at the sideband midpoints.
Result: -2.9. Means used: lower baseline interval 11.8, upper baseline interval 13.6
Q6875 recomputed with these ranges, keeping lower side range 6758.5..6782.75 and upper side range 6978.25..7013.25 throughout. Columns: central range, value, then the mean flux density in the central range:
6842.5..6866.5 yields 2.9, 11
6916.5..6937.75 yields 1.1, 12.4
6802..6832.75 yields 2.0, 11.3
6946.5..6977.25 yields -1.2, 13.9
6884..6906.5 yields 1.7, 11.8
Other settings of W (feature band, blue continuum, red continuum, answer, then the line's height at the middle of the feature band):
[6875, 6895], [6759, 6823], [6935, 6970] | 0.104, 12.7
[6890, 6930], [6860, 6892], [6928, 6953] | 0.031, 12.4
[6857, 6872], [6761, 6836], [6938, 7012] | 0.145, 12.3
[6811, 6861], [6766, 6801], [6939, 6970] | 0.077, 12.1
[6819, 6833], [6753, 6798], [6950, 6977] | 0.059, 12.2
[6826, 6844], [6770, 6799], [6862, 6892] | -0.042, 11.3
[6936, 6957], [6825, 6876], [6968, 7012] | -0.050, 12.9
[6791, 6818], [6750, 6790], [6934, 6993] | 0.071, 11.9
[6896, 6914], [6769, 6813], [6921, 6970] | 0.082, 12.9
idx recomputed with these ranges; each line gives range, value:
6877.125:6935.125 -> 12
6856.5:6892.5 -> 11.2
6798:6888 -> 11.3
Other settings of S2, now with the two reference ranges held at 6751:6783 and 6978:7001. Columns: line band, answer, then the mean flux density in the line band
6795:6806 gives 0.7 angstrom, 11.2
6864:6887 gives 2.6 angstrom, 11.2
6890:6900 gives 0.5 angstrom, 12.1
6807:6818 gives 0.9 angstrom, 11.1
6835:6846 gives 0.3 angstrom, 12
